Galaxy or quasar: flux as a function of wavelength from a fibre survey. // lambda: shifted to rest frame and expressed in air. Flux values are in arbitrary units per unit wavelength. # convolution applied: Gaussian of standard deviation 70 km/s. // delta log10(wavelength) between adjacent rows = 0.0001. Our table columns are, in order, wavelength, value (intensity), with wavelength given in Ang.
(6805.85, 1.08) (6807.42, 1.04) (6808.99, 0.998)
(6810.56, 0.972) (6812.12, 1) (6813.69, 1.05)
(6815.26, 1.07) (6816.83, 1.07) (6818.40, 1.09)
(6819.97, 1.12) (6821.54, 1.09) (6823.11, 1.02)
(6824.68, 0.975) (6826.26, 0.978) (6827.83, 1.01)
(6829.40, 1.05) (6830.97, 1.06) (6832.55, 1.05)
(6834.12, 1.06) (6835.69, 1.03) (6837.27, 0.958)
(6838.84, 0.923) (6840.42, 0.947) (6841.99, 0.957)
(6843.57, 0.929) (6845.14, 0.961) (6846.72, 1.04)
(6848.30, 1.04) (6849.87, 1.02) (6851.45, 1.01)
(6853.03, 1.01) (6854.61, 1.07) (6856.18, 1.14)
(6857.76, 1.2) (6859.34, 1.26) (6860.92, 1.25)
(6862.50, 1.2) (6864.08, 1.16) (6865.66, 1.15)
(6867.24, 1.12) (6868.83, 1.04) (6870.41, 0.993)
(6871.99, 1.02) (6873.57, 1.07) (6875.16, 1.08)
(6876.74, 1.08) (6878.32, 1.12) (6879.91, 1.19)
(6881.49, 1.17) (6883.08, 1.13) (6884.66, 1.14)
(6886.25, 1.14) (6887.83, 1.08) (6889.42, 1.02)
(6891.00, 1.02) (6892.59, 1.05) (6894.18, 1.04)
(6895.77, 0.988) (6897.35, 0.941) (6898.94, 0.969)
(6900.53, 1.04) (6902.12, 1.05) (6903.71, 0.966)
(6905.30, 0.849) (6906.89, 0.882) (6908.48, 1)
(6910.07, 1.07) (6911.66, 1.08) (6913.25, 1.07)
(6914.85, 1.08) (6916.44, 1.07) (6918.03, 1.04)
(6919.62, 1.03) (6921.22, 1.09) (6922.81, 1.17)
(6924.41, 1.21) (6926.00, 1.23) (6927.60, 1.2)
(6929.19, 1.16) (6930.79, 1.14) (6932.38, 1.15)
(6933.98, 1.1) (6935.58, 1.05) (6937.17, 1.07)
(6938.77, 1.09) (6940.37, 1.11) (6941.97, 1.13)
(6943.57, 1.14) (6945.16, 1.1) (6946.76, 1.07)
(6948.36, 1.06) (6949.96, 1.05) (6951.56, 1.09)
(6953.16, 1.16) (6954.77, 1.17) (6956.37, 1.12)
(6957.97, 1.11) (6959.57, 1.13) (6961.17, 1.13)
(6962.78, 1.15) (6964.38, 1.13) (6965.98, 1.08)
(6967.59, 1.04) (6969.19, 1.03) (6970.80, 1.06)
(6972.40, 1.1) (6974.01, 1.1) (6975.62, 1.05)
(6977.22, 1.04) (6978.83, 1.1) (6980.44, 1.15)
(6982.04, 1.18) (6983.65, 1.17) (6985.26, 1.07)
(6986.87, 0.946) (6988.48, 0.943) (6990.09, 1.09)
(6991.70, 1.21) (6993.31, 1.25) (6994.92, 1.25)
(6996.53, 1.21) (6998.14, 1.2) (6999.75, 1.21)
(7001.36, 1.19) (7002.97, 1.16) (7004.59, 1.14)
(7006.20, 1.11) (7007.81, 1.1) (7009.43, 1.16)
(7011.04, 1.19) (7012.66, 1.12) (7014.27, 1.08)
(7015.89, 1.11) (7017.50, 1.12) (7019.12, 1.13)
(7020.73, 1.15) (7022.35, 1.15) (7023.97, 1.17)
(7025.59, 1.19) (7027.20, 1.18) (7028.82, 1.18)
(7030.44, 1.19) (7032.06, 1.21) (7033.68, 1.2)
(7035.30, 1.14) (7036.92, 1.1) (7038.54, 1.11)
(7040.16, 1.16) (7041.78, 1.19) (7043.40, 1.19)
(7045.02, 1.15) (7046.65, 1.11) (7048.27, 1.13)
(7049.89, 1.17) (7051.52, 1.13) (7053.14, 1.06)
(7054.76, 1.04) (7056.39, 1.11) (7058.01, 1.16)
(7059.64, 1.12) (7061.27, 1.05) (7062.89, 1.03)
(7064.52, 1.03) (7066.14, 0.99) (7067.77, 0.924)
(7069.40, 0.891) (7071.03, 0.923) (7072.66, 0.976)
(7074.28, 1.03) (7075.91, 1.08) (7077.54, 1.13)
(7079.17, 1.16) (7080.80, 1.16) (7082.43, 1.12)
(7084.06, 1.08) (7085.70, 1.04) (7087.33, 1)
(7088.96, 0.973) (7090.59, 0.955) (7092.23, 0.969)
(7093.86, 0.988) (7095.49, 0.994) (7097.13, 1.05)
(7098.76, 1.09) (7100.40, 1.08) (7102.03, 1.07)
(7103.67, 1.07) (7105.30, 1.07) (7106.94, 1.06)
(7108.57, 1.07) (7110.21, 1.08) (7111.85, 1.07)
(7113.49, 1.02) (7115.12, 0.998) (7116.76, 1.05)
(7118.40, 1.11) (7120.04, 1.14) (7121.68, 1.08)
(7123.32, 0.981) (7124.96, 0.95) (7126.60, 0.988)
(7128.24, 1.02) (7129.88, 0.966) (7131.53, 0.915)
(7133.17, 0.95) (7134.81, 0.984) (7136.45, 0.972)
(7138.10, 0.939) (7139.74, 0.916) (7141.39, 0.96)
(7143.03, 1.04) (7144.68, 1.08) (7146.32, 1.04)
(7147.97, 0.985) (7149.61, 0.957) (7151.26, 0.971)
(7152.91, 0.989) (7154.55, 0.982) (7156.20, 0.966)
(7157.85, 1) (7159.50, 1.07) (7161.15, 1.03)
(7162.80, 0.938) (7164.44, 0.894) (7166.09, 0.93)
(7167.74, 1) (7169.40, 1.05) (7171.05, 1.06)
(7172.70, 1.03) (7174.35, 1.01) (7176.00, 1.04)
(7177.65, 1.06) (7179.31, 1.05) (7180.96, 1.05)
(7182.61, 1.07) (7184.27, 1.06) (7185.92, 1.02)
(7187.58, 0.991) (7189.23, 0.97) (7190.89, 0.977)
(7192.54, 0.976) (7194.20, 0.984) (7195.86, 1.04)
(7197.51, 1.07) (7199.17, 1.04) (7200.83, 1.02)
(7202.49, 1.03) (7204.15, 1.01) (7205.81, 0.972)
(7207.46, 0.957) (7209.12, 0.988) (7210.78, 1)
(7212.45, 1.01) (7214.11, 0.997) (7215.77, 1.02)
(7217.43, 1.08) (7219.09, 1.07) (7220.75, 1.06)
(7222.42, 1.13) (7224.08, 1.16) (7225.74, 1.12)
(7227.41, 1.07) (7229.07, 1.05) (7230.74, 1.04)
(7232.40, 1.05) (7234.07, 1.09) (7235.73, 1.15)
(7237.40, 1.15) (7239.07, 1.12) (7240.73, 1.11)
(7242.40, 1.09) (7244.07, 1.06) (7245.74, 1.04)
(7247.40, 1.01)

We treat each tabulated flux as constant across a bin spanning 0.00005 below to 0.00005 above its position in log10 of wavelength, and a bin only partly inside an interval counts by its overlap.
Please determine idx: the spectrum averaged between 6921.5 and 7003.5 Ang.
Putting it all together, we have 1.12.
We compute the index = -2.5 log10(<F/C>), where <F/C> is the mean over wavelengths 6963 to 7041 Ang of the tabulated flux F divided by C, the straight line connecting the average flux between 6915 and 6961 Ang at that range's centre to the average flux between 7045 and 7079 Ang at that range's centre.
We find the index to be -0.046 mag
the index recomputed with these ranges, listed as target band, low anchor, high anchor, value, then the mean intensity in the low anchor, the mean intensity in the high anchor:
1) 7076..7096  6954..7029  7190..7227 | 0.04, 1.13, 1.03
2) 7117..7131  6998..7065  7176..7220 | 0.05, 1.14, 1.02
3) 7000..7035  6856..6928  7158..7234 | -0.09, 1.08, 1.03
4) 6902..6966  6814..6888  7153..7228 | -0.04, 1.07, 1.02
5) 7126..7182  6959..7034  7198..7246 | 0.09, 1.13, 1.06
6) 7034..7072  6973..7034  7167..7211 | 0.03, 1.14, 1.02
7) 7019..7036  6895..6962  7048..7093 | -0.11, 1.08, 1.05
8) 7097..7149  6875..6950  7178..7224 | 0.02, 1.08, 1.03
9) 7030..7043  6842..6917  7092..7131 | -0.11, 1.06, 1.04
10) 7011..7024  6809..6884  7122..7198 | -0.10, 1.06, 0.999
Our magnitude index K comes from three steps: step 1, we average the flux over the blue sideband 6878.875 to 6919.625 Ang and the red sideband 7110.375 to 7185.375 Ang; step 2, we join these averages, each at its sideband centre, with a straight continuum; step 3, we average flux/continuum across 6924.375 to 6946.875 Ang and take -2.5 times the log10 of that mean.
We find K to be -0.09 mag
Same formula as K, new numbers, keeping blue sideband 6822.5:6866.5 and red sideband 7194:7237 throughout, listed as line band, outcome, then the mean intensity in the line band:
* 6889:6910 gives 0.07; 0.988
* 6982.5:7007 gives -0.09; 1.14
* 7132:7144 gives 0.09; 0.966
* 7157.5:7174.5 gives 0.05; 1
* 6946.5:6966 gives -0.06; 1.11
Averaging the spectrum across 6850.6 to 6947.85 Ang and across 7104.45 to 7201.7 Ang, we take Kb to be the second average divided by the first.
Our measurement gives 0.9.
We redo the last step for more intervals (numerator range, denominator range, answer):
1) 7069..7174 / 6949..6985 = 0.92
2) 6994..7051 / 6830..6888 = 1.08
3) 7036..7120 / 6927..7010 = 0.95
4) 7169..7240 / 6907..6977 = 0.95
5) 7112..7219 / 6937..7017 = 0.90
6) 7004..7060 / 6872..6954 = 1.06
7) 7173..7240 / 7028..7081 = 0.95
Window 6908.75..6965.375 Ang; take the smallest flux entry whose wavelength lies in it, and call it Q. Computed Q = 1.03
